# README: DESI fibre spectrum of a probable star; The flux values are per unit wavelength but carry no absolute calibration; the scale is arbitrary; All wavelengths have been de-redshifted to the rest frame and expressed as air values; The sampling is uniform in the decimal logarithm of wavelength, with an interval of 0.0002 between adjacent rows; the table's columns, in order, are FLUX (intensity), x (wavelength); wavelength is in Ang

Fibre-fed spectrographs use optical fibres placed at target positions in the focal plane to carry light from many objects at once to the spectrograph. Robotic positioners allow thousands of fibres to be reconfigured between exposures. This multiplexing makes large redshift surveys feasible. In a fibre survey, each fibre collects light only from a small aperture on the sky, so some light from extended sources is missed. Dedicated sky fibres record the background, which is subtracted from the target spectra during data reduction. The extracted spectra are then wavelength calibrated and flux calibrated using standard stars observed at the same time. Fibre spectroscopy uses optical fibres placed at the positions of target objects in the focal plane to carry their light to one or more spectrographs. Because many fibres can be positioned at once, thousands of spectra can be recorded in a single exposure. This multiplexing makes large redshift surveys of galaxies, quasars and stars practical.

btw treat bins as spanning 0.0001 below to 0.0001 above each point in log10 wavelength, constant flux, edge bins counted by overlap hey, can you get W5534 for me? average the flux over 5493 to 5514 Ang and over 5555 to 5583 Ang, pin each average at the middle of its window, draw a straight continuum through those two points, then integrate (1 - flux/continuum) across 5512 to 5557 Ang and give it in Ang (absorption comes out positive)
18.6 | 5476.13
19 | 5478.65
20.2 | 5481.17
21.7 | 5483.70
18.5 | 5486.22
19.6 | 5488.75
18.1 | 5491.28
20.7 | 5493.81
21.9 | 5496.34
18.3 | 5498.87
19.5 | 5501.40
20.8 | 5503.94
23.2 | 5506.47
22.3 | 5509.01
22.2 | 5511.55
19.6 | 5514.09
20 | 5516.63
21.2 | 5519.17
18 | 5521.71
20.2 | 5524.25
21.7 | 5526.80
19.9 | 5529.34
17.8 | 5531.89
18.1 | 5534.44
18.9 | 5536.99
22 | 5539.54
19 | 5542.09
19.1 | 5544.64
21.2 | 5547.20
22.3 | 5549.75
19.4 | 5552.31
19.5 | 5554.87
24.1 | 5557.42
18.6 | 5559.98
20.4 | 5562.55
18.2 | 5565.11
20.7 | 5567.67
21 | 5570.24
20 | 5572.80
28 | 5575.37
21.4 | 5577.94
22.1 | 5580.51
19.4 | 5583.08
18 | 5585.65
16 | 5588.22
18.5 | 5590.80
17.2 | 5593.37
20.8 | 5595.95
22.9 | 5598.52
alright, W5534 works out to 2.45 Ang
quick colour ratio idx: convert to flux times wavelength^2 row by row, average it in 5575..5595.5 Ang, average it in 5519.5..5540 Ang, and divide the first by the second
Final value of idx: 1.0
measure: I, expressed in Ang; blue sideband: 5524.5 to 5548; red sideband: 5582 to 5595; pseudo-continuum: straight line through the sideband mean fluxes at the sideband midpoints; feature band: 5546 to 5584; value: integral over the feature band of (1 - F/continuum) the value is -4.9 Ang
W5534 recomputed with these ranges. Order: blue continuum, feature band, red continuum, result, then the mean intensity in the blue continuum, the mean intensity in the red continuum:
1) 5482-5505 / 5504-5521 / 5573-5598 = -1.1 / 19.9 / 20.2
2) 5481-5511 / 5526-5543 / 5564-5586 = 1.0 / 20.4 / 21.1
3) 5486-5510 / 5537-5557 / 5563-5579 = 0.7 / 20.3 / 21.5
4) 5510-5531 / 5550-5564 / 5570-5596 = -0.2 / 20.3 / 20.2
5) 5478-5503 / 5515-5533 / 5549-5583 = 0.5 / 19.8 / 21.1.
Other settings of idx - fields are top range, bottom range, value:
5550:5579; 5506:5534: 1.05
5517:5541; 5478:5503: 1.01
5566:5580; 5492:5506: 1.12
